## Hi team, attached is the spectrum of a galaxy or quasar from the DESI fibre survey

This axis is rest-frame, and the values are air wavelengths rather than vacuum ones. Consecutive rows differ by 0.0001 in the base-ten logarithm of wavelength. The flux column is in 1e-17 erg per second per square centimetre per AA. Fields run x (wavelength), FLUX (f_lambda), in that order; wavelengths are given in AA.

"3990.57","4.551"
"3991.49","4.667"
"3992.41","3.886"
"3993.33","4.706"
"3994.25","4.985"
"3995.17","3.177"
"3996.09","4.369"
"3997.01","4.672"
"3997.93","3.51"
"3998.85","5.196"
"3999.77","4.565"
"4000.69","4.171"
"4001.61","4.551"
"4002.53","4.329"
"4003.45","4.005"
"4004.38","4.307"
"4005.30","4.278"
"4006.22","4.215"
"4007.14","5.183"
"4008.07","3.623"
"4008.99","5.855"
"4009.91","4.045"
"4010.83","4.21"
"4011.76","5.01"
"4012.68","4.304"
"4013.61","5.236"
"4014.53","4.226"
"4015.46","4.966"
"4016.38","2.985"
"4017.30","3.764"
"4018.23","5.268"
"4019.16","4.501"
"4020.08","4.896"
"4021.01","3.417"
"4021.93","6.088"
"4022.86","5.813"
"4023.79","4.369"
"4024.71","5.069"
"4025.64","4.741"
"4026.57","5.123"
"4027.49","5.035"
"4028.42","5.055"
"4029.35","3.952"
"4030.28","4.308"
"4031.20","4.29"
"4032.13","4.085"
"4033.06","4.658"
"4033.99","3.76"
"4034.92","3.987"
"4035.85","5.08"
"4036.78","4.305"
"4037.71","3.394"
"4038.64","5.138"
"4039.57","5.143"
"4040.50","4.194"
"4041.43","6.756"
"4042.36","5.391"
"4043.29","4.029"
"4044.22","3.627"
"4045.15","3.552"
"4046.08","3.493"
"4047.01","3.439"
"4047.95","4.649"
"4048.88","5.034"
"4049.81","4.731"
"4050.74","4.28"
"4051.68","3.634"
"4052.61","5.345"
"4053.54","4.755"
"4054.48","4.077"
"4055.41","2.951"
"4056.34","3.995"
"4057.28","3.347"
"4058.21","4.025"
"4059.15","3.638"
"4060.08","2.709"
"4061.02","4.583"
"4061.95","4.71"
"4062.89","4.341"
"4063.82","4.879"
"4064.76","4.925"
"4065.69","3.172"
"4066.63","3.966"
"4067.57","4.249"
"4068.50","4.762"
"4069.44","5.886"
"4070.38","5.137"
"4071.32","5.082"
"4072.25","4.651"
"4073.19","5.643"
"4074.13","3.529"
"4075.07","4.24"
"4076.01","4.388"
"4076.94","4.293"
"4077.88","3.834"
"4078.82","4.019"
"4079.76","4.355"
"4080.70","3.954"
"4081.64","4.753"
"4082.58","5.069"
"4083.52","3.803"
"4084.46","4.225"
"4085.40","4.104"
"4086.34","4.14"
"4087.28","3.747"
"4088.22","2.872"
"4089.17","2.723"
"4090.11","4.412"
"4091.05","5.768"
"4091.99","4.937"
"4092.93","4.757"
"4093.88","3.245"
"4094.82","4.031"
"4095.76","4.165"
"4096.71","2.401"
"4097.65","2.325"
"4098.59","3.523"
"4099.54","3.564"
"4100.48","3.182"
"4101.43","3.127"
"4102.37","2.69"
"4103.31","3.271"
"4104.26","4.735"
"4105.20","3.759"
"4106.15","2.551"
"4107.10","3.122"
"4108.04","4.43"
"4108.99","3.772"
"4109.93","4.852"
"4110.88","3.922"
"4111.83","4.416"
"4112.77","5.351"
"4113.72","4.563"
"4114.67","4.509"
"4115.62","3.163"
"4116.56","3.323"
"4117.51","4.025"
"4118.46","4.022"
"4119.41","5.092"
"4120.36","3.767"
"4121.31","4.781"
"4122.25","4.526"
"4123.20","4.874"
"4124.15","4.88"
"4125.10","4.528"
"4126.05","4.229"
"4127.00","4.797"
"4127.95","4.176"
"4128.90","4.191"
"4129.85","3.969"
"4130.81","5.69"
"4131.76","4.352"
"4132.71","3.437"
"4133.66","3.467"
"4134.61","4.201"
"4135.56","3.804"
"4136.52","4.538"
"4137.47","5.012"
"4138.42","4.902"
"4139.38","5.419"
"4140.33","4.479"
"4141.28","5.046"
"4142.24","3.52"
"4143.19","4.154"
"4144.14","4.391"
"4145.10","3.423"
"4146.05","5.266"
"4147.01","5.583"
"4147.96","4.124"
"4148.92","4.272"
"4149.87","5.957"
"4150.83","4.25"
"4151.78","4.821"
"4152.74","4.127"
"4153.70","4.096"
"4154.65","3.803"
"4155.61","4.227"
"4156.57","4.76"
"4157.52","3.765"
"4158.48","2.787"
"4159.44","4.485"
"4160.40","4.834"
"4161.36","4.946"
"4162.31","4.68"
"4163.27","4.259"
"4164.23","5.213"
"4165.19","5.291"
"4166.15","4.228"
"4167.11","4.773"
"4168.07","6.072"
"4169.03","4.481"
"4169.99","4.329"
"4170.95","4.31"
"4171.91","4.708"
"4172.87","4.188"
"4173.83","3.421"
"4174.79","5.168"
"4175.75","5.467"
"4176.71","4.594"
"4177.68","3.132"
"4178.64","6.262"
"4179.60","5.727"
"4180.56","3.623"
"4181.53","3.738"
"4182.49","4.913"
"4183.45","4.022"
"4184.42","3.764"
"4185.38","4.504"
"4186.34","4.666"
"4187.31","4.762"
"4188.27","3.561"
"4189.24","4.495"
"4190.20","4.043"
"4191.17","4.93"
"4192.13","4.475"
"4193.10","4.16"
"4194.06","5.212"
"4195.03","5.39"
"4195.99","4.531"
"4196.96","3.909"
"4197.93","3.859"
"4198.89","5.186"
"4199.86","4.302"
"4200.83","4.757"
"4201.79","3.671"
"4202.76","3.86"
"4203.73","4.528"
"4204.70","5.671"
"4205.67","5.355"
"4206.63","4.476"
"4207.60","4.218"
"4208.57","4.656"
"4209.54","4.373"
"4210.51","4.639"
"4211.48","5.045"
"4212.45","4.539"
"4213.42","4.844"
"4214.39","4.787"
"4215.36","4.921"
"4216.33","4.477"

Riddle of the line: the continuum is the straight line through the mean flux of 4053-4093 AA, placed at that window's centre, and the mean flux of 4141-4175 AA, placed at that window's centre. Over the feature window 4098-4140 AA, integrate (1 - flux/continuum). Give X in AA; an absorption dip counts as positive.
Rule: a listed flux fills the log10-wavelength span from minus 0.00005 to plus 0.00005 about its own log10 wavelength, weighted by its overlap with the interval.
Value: 2.3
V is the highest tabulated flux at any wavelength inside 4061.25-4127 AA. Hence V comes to 5.886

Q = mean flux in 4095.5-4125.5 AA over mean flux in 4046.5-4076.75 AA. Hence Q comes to 0.90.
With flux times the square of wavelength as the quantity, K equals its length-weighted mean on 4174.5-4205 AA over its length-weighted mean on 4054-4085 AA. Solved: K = 1.12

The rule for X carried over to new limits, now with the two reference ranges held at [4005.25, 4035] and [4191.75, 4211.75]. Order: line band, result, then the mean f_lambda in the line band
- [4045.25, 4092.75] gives 3.2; 4.26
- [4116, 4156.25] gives 1.4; 4.42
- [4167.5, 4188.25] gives 0.2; 4.54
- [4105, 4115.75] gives 1.2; 4.07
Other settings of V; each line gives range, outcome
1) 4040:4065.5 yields 6.756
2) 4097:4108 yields 4.735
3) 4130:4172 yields 6.072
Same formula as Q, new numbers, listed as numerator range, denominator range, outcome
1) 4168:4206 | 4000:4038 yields 1.00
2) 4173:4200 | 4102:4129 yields 1.08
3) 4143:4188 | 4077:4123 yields 1.14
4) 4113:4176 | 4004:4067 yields 1.01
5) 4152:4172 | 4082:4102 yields 1.18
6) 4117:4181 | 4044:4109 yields 1.11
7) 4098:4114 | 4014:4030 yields 0.81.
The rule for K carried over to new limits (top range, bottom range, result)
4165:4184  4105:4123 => 1.15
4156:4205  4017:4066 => 1.10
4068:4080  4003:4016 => 1.05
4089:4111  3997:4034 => 0.86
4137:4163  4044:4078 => 1.10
